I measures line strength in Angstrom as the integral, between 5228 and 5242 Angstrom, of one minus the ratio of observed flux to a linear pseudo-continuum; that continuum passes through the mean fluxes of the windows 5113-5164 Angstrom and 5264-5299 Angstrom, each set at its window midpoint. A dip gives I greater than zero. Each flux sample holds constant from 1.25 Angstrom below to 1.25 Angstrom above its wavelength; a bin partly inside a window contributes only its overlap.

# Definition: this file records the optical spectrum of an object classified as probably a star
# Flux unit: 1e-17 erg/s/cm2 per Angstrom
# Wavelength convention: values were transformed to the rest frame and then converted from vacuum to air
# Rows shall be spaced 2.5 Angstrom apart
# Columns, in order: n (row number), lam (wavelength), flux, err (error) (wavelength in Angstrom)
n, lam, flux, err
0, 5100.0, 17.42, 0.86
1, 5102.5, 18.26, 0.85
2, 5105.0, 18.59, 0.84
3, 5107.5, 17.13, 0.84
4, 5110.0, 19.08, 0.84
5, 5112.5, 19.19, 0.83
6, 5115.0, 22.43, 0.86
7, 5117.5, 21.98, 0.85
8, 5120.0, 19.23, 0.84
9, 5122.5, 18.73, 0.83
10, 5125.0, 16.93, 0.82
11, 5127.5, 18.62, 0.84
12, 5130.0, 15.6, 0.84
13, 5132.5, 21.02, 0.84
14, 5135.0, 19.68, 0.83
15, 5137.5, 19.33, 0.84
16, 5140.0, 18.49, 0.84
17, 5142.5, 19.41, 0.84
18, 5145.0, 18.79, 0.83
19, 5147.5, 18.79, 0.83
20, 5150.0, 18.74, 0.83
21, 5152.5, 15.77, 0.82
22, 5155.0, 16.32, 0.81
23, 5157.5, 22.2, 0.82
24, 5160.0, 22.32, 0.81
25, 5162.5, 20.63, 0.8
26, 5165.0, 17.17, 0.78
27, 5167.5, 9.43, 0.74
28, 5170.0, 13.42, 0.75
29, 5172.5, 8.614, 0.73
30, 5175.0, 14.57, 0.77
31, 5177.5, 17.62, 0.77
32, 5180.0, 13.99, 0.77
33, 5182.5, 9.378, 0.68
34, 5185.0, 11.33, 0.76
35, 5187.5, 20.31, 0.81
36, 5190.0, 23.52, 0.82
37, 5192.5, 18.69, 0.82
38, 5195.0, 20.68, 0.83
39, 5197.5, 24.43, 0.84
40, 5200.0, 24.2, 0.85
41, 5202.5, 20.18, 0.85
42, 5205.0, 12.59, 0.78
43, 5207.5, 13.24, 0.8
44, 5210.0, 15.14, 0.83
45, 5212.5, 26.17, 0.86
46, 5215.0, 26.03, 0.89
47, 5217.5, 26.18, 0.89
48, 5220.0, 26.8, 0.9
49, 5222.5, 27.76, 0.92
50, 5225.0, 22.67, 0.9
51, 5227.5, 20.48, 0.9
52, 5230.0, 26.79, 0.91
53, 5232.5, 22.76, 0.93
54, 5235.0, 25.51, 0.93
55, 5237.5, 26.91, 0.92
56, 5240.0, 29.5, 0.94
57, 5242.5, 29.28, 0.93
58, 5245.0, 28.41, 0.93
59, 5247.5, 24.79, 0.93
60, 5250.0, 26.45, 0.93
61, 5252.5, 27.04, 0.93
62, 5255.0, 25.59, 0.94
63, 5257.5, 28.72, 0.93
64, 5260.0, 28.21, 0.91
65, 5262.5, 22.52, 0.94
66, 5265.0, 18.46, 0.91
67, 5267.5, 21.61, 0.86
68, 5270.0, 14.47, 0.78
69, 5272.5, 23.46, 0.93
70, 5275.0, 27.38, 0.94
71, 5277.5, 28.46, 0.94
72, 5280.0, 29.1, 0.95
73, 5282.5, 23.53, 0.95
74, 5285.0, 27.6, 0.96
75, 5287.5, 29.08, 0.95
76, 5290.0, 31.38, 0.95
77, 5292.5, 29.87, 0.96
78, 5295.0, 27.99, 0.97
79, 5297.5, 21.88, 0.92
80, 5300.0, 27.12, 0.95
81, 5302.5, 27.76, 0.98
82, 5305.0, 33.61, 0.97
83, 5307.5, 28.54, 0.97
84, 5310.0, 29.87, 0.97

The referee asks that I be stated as -1.65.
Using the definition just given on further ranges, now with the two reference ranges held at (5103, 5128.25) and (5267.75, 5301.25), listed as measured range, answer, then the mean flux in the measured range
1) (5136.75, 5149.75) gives 0.9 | 18.9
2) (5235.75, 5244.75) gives -1.5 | 28.4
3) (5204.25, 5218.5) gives 1.9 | 20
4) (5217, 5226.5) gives -0.9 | 25.7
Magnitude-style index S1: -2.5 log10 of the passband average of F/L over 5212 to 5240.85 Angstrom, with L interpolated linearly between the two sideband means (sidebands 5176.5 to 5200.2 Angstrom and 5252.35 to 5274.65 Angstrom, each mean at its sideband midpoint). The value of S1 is -0.23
